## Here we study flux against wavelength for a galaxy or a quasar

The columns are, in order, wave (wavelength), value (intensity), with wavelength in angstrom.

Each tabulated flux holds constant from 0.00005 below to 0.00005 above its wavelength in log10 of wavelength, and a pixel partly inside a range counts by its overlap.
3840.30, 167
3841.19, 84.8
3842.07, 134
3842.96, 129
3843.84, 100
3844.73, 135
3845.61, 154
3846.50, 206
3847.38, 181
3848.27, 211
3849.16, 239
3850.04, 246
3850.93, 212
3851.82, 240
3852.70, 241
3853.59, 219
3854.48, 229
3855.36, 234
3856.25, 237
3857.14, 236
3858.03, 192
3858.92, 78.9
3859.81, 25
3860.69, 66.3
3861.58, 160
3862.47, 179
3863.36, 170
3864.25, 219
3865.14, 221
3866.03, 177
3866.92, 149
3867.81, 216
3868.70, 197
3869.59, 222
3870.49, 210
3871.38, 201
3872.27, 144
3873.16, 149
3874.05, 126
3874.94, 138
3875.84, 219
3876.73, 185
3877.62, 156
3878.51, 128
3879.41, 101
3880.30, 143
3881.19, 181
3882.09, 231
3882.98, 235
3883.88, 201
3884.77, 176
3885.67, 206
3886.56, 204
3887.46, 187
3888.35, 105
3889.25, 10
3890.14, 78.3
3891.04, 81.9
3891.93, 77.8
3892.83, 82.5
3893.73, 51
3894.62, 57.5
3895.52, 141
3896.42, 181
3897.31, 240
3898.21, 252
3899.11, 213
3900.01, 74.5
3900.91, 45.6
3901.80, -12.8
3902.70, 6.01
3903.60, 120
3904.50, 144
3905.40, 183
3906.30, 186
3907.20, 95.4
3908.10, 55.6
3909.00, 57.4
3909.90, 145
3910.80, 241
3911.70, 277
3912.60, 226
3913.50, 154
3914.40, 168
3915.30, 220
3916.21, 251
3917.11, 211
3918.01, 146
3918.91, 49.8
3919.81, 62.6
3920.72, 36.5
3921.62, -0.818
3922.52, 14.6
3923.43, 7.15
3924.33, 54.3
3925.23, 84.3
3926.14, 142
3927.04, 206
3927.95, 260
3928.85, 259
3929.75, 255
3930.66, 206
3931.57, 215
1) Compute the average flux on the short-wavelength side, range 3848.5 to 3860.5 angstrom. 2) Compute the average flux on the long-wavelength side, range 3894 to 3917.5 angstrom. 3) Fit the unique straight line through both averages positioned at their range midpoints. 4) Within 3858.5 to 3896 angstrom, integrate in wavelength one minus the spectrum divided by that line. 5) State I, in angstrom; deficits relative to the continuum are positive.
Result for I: 6.0 angstrom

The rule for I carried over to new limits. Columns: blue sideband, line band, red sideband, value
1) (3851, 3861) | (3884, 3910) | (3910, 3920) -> 9.2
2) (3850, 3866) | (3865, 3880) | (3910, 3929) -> 0.5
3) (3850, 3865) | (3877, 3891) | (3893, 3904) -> -1.5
